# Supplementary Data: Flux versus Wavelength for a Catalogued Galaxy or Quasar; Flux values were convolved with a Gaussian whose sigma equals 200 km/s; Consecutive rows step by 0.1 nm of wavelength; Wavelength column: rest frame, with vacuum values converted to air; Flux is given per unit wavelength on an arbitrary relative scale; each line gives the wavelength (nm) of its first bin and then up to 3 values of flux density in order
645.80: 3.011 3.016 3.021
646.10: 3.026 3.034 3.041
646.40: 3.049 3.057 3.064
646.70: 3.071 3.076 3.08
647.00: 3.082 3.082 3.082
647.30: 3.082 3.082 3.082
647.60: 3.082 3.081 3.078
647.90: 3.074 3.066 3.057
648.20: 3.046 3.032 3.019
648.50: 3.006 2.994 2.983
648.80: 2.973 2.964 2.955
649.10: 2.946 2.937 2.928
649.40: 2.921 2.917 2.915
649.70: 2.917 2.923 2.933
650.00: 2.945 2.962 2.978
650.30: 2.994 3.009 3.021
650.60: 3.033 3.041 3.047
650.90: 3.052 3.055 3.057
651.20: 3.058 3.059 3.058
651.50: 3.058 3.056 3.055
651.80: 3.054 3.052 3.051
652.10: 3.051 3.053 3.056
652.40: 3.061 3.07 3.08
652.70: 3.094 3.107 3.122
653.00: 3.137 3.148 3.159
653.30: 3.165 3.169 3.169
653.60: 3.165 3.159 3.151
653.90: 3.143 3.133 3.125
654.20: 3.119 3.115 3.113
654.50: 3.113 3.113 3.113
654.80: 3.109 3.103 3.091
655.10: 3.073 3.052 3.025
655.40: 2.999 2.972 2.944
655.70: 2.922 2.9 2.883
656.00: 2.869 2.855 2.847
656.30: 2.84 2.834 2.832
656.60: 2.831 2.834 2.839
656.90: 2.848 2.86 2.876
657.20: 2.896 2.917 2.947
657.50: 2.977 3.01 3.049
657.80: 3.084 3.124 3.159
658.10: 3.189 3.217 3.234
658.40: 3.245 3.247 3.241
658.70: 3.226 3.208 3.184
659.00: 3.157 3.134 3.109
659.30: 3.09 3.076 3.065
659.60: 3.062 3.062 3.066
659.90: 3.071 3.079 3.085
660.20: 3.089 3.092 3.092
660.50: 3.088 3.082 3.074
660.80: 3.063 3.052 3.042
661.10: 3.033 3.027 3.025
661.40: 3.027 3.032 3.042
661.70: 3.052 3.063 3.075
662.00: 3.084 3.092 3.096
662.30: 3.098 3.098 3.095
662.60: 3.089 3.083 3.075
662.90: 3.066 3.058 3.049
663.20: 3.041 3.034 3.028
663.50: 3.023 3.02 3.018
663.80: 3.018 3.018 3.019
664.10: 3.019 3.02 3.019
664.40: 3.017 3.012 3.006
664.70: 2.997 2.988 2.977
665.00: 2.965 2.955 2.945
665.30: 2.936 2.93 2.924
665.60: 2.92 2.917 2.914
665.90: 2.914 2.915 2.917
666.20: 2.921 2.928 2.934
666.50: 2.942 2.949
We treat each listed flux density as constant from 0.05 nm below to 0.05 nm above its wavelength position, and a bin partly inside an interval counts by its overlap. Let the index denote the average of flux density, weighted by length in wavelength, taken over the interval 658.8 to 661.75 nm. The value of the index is 3.08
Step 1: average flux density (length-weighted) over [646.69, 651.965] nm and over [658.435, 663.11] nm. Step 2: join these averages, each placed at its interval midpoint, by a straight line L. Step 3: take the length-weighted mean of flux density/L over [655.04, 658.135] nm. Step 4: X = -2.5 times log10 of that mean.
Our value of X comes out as 0.04 mag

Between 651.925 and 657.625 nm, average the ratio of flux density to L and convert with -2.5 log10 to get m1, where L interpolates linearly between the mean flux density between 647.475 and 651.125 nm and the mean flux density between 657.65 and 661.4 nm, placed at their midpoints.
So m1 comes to 0.01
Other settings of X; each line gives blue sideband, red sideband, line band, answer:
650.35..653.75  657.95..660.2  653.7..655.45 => 0.00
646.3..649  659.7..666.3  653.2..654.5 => -0.04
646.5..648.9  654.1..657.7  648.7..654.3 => -0.01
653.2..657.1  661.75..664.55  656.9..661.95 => -0.02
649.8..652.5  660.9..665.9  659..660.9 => -0.02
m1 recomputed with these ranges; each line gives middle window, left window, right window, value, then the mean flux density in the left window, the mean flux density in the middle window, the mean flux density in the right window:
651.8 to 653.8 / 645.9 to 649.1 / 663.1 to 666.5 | -0.03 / 3.04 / 3.11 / 2.98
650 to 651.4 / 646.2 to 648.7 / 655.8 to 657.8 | -0.01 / 3.06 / 3.03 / 2.89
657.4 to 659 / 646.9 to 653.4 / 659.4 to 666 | -0.04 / 3.04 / 3.15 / 3.03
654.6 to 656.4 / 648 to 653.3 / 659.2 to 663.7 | 0.02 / 3.02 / 2.98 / 3.06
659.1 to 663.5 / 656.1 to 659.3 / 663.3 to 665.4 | -0.02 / 3.03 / 3.07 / 3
